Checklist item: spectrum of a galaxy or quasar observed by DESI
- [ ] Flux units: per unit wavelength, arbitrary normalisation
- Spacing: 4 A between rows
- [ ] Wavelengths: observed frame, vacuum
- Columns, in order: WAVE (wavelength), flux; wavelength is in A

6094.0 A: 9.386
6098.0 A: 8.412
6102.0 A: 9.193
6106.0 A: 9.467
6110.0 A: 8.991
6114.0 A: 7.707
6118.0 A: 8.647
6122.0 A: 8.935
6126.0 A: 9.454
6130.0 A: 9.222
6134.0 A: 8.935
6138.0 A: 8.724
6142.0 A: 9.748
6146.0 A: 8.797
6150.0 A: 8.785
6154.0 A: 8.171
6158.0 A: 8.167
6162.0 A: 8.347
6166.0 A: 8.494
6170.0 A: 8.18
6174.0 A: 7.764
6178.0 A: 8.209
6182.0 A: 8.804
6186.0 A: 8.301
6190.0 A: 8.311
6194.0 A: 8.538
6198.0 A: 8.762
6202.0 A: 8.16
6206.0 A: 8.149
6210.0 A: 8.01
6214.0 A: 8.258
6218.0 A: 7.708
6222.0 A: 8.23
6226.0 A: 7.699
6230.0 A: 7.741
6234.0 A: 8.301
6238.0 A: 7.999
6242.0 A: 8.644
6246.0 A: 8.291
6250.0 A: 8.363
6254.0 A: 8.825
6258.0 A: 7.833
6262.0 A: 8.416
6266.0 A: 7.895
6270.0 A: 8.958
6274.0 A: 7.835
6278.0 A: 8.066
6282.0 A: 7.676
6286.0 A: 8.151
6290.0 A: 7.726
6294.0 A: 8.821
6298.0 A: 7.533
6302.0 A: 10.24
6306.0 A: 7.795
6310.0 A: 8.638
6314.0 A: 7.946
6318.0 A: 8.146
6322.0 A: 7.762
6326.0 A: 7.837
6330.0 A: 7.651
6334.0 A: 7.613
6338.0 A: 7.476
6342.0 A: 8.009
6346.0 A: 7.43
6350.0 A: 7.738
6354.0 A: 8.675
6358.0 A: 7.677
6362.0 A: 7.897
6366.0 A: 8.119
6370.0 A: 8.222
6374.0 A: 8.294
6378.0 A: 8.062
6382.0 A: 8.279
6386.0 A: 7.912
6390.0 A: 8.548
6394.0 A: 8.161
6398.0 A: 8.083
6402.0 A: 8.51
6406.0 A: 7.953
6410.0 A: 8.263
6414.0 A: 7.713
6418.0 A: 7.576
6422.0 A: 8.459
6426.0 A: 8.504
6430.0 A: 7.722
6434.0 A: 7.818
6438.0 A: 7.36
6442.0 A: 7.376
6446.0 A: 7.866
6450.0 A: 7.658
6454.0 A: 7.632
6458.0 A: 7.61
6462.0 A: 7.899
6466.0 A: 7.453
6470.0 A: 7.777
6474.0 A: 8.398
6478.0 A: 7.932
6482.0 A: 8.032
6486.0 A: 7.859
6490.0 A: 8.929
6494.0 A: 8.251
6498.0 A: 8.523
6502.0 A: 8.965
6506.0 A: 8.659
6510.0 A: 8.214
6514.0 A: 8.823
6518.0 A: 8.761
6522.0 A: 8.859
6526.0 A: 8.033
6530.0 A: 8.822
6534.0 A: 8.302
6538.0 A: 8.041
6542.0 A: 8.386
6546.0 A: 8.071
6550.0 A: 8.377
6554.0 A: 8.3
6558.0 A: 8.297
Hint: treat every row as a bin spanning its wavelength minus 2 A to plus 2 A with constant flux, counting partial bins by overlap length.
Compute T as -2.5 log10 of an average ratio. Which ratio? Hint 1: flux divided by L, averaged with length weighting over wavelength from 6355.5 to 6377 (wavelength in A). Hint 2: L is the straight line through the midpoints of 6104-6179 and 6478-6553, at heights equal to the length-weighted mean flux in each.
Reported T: 0.061 mag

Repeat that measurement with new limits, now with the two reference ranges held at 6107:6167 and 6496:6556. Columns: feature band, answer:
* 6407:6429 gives 0.062 mag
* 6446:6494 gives 0.077 mag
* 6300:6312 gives -0.032 mag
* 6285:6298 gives 0.067 mag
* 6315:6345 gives 0.111 mag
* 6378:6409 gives 0.048 mag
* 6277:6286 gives 0.097 mag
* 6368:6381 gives 0.050 mag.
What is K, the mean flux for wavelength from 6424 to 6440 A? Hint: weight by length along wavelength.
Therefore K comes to 7.85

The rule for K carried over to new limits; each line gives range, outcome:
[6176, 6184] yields 8.51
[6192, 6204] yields 8.49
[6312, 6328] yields 7.92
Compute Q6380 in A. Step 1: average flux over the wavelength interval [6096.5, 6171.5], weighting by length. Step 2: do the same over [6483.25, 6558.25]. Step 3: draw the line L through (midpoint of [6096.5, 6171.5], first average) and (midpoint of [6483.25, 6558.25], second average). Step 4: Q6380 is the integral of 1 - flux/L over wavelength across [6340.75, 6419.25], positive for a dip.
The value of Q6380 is 4.58 A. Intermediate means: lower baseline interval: 8.76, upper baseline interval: 8.45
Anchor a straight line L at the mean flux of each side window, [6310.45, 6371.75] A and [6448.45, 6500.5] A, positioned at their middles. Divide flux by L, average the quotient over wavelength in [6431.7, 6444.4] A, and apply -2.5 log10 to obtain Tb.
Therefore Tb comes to 0.06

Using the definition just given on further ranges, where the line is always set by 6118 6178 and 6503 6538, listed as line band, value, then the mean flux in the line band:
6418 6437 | 0.07 mag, 8.03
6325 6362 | 0.11 mag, 7.79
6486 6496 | 0.01 mag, 8.44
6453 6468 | 0.12 mag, 7.65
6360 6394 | 0.06 mag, 8.17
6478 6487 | 0.08 mag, 7.95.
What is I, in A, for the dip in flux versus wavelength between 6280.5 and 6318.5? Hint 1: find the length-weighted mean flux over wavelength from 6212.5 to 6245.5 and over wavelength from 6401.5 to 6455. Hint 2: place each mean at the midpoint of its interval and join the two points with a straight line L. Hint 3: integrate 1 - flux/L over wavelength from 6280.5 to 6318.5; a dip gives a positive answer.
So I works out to -1.3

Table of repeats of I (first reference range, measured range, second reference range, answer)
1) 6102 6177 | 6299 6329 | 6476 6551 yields 1.0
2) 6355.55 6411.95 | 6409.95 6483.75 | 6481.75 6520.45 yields 4.6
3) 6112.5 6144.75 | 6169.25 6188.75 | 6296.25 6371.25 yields 1.0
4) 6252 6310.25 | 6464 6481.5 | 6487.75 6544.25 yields 1.2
